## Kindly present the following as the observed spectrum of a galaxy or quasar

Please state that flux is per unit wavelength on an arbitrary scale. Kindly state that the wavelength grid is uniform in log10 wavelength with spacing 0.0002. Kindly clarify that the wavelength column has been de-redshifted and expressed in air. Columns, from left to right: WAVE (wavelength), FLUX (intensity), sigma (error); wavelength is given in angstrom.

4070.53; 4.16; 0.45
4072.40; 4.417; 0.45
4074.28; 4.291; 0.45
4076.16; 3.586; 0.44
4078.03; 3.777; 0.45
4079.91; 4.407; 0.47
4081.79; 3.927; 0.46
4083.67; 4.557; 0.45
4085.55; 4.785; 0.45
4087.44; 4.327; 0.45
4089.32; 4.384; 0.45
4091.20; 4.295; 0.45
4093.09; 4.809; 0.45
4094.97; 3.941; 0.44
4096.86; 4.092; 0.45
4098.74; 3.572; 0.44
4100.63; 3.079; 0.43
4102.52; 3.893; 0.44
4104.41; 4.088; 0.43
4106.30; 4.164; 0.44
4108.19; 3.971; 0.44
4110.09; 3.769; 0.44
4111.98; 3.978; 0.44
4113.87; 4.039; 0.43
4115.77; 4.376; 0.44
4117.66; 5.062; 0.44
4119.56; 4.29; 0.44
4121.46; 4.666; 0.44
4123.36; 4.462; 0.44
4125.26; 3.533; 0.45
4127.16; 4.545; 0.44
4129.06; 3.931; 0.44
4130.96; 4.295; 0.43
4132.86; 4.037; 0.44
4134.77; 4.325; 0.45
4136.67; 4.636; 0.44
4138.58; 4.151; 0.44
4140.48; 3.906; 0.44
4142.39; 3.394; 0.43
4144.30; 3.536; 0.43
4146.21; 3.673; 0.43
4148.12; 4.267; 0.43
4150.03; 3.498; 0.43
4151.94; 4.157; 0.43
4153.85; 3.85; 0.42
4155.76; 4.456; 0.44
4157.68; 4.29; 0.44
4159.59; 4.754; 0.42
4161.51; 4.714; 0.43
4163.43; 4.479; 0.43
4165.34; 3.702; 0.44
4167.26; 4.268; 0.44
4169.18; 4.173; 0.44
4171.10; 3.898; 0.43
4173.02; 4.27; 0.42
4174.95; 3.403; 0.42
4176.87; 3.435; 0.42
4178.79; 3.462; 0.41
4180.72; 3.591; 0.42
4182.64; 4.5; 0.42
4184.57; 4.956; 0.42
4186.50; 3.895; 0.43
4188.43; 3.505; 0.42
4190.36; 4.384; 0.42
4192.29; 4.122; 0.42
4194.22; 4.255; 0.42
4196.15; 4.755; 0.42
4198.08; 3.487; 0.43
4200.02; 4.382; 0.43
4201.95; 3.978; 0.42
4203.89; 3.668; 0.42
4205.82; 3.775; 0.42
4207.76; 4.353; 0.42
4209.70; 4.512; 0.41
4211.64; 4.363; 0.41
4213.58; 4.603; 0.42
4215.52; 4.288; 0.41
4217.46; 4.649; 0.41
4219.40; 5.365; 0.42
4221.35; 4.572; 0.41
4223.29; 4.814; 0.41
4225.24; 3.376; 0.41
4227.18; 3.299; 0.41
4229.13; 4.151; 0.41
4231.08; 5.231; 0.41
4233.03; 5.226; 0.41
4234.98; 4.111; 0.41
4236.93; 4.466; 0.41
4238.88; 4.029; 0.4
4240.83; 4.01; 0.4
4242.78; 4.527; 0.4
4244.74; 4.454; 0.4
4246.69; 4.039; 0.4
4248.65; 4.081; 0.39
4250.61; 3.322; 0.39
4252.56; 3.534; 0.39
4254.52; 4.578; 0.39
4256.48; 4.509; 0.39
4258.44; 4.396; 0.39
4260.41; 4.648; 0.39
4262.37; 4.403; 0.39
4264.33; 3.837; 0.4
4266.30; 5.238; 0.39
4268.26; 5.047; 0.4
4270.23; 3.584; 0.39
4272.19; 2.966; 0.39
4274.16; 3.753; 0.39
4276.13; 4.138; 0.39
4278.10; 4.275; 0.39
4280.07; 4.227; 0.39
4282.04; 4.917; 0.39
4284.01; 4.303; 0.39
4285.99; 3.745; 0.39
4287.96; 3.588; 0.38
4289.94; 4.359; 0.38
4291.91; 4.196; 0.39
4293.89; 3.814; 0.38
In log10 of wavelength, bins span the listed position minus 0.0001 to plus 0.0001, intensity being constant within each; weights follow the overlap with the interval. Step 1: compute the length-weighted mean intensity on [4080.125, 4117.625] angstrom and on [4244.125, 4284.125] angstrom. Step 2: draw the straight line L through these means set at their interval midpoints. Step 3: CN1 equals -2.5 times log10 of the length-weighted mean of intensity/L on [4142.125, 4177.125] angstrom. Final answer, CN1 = 0.03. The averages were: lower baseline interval 4.14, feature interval 4.04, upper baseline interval 4.2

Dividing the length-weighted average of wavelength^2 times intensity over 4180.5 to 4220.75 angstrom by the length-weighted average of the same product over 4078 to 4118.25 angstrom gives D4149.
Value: 1.1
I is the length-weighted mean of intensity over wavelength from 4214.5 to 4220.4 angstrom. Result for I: 4.76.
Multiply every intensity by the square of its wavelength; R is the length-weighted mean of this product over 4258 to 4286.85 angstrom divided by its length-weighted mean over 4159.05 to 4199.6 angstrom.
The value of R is 1.08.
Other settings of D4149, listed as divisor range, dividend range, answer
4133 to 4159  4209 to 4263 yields 1.13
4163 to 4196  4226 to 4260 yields 1.08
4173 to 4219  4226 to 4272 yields 1.06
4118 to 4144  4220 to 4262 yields 1.08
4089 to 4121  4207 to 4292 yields 1.11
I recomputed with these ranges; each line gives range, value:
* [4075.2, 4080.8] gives 3.92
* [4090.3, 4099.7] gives 4.14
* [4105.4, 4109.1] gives 4.07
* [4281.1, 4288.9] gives 4.14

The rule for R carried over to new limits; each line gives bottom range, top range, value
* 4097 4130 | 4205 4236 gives 1.14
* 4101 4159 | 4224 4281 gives 1.08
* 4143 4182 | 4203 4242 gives 1.12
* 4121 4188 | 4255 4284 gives 1.11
